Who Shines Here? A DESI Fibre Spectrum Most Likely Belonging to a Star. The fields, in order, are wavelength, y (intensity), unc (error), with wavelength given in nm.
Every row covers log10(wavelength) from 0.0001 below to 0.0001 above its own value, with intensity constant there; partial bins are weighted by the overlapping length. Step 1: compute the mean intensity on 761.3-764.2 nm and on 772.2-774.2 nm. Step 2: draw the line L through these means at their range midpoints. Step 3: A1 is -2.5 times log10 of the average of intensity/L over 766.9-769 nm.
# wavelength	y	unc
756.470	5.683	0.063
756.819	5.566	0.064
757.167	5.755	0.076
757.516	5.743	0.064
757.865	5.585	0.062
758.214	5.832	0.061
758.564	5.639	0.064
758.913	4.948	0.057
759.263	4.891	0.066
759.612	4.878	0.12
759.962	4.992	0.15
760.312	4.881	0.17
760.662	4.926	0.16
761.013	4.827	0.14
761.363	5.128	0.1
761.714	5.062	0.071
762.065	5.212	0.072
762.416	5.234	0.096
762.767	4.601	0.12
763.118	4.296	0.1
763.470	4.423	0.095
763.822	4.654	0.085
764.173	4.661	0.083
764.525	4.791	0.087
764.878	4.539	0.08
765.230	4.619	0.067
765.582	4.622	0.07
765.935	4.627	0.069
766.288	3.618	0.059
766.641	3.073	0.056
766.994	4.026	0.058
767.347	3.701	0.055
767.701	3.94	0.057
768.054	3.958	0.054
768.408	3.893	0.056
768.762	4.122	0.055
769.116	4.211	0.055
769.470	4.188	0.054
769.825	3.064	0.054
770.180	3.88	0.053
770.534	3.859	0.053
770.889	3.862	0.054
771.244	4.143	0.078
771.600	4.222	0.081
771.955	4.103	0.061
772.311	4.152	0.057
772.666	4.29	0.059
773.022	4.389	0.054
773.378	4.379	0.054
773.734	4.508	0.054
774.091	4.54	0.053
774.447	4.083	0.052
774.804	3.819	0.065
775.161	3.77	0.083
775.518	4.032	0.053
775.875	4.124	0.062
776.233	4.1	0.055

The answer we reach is 0.16 mag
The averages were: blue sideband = 4.8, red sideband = 4.38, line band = 3.94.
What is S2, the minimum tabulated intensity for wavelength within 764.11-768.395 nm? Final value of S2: 3.073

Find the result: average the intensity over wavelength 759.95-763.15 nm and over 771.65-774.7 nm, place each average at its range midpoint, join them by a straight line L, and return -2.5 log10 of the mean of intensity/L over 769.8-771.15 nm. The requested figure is 0.18 mag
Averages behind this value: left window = 4.94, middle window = 3.76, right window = 4.29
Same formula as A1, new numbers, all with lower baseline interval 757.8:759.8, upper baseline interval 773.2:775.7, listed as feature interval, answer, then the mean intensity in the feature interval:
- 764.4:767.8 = 0.15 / 4.15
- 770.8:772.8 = 0.05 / 4.14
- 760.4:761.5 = 0.04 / 4.95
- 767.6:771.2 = 0.16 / 3.91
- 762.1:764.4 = 0.06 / 4.68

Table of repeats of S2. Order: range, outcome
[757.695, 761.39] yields 4.827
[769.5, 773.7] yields 3.064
